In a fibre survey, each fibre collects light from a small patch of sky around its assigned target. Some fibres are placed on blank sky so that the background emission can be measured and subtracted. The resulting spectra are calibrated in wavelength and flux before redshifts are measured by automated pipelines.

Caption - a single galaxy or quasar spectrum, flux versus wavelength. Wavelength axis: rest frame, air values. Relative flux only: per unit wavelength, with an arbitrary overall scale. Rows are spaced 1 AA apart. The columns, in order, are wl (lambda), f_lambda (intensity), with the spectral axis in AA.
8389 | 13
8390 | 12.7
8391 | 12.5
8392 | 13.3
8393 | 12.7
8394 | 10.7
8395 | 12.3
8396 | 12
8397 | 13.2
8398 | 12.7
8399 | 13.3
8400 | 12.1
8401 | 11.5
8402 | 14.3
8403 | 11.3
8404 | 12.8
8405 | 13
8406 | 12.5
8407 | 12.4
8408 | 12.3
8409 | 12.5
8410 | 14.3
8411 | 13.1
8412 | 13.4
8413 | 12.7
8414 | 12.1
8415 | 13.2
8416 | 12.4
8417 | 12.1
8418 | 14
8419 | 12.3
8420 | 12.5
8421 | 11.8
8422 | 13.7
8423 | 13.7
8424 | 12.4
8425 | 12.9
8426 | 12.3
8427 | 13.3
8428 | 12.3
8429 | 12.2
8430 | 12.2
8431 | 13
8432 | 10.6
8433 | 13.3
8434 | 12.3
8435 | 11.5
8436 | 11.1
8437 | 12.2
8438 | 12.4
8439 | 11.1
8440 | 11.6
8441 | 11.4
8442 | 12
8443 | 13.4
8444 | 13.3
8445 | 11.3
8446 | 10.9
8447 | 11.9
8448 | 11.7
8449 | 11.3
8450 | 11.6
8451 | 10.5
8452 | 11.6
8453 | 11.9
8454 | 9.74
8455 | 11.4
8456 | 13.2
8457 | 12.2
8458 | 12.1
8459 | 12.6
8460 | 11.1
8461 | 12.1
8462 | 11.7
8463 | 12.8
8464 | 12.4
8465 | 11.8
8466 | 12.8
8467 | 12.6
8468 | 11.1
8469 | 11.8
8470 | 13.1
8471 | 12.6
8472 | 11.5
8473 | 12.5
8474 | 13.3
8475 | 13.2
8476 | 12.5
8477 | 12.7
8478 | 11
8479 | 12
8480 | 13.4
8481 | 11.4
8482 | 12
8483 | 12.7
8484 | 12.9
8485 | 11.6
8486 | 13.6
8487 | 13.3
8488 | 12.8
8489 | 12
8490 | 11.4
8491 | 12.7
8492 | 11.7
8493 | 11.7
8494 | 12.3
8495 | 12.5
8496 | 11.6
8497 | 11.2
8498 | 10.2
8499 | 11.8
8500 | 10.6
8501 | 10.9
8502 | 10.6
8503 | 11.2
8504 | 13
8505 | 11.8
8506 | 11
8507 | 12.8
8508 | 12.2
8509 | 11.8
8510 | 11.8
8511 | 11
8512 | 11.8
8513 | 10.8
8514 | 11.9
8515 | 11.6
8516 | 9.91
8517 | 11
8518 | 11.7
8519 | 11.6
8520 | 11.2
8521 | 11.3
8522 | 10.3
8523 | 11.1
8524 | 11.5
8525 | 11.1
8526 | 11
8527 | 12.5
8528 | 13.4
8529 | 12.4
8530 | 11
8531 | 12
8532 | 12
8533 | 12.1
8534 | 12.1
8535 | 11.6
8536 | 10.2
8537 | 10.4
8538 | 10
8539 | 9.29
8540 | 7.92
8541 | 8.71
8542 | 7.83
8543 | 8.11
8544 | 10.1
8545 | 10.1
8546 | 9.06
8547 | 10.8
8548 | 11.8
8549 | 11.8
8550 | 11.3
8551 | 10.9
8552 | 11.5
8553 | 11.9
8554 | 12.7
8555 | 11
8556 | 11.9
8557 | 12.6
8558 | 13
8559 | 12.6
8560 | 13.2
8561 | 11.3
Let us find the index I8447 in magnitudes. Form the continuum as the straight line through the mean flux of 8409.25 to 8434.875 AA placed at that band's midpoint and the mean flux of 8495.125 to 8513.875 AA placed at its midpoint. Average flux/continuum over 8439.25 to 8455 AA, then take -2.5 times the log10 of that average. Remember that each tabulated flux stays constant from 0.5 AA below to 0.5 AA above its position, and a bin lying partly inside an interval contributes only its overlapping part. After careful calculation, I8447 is 0.07 mag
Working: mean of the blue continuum 12.7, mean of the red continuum 11.5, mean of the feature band 11.6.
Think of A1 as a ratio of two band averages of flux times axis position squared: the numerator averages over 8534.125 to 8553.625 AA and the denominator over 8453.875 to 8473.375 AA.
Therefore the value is 0.9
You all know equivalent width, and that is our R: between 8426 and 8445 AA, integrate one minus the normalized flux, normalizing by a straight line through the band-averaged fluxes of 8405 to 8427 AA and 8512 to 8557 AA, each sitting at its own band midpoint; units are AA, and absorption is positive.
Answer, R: 0.5 AA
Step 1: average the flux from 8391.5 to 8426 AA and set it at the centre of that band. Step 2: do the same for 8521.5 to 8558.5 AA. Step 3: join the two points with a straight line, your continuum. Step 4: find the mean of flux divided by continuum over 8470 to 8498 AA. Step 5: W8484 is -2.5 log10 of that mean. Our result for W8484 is -0.05 mag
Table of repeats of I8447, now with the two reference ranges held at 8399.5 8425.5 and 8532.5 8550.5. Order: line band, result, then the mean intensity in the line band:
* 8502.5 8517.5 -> -0.07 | 11.6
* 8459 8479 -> -0.06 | 12.2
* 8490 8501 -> -0.05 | 11.6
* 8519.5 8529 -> -0.10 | 11.5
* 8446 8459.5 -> 0.03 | 11.6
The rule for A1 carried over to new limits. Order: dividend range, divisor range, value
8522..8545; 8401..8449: 0.89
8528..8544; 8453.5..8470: 0.89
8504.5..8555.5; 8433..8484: 0.94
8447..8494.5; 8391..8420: 0.97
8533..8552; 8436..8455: 0.90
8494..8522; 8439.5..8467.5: 0.97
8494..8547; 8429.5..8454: 0.96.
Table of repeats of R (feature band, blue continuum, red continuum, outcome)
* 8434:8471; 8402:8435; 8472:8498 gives 1.70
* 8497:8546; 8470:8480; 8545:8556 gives 2.89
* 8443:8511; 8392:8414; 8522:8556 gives -1.75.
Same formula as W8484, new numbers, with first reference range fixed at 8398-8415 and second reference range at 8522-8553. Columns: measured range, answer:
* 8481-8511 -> -0.045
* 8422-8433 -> -0.013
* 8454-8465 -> -0.007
